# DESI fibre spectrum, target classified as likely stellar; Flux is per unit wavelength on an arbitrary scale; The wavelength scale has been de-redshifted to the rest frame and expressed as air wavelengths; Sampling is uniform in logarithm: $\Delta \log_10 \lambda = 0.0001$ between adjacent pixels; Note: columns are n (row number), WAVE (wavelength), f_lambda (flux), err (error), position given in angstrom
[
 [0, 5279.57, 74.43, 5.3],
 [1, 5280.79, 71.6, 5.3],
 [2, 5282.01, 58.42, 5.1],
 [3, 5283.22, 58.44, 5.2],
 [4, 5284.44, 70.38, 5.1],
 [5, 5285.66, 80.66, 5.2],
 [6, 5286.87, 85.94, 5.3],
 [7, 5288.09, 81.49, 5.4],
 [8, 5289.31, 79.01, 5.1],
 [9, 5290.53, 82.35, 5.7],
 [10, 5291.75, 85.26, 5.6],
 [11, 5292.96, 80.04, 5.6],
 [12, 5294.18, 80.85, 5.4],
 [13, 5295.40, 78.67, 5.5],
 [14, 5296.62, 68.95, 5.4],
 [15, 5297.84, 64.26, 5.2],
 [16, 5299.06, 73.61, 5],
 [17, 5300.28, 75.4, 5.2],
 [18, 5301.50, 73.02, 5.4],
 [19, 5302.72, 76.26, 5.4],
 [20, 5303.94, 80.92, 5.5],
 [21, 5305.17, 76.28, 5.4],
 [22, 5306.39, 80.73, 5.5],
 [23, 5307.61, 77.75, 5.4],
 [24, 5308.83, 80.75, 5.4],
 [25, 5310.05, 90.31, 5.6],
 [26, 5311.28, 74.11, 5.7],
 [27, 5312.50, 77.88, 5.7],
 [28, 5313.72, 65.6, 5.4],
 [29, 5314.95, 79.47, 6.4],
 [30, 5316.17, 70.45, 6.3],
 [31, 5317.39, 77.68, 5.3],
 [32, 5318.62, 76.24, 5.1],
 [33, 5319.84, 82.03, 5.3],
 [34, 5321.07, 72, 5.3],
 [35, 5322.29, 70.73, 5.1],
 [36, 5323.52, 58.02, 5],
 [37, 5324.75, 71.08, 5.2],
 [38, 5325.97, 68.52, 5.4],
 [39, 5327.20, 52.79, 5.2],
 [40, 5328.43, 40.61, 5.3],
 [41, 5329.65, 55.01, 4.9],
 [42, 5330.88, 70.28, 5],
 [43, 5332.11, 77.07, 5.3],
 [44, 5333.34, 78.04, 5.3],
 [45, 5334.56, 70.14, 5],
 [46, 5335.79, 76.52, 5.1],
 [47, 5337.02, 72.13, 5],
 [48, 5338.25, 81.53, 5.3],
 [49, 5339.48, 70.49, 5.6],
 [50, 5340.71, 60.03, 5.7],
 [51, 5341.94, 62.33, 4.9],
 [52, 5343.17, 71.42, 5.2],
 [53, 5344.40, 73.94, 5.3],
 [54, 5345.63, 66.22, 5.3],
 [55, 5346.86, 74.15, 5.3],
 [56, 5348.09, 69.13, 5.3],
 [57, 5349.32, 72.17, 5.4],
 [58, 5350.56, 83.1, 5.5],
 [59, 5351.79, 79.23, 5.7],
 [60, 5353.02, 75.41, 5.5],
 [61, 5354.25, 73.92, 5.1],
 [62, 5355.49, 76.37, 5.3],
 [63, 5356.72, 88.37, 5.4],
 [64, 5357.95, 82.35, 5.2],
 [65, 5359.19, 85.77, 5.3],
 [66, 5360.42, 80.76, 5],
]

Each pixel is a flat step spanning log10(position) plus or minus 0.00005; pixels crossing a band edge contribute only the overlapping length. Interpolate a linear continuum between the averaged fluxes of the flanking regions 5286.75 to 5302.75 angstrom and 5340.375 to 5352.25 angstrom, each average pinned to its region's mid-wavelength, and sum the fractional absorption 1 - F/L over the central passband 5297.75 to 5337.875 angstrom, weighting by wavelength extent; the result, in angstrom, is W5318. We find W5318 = 1.2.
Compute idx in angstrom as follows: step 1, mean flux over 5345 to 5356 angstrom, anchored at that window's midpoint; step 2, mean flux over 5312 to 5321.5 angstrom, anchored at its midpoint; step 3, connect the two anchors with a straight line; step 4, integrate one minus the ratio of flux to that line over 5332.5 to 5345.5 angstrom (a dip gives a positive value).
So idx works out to 0.5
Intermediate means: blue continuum 75.2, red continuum 74.4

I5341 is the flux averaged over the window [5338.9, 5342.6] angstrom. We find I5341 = 64.3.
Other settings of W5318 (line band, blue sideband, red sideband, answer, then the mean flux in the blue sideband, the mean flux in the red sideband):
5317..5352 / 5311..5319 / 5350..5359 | 3.31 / 74.5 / 80.1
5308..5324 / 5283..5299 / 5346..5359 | 0.41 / 77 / 77.5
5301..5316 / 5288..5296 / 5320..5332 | -1.06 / 81.1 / 63.5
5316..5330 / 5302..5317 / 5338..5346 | 1.47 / 77.5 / 69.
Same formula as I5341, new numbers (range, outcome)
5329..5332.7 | 67.1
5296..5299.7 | 69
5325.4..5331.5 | 57.3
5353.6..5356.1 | 75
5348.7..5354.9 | 76.7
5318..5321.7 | 76.7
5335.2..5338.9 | 76.6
